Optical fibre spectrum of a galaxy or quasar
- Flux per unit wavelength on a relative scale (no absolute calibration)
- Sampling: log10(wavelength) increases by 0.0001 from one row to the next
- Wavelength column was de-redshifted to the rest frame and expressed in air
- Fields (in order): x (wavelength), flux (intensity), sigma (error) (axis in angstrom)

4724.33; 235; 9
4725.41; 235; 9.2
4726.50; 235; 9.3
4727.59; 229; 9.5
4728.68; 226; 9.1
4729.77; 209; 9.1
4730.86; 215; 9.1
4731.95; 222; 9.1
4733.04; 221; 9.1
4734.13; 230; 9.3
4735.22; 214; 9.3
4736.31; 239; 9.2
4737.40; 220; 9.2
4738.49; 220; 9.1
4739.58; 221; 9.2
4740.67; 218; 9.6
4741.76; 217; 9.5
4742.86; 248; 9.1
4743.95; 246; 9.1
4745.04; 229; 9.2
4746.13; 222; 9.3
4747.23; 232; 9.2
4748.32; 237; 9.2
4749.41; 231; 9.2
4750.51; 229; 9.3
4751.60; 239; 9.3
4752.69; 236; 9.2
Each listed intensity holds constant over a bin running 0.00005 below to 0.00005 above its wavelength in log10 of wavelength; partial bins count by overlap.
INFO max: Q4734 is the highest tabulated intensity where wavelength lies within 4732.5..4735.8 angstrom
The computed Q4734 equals 230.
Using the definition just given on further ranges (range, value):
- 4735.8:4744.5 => 248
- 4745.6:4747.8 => 232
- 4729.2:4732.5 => 222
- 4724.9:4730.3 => 235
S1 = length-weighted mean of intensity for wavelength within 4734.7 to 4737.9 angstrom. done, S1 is 225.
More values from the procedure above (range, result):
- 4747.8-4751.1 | 232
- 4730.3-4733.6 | 219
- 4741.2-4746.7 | 232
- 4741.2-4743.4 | 232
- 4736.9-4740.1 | 220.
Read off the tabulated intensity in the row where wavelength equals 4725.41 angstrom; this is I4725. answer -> 235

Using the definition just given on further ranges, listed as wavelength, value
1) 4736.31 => 239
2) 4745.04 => 229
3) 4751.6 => 239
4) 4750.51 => 229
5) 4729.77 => 209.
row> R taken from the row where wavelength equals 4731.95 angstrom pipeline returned 222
